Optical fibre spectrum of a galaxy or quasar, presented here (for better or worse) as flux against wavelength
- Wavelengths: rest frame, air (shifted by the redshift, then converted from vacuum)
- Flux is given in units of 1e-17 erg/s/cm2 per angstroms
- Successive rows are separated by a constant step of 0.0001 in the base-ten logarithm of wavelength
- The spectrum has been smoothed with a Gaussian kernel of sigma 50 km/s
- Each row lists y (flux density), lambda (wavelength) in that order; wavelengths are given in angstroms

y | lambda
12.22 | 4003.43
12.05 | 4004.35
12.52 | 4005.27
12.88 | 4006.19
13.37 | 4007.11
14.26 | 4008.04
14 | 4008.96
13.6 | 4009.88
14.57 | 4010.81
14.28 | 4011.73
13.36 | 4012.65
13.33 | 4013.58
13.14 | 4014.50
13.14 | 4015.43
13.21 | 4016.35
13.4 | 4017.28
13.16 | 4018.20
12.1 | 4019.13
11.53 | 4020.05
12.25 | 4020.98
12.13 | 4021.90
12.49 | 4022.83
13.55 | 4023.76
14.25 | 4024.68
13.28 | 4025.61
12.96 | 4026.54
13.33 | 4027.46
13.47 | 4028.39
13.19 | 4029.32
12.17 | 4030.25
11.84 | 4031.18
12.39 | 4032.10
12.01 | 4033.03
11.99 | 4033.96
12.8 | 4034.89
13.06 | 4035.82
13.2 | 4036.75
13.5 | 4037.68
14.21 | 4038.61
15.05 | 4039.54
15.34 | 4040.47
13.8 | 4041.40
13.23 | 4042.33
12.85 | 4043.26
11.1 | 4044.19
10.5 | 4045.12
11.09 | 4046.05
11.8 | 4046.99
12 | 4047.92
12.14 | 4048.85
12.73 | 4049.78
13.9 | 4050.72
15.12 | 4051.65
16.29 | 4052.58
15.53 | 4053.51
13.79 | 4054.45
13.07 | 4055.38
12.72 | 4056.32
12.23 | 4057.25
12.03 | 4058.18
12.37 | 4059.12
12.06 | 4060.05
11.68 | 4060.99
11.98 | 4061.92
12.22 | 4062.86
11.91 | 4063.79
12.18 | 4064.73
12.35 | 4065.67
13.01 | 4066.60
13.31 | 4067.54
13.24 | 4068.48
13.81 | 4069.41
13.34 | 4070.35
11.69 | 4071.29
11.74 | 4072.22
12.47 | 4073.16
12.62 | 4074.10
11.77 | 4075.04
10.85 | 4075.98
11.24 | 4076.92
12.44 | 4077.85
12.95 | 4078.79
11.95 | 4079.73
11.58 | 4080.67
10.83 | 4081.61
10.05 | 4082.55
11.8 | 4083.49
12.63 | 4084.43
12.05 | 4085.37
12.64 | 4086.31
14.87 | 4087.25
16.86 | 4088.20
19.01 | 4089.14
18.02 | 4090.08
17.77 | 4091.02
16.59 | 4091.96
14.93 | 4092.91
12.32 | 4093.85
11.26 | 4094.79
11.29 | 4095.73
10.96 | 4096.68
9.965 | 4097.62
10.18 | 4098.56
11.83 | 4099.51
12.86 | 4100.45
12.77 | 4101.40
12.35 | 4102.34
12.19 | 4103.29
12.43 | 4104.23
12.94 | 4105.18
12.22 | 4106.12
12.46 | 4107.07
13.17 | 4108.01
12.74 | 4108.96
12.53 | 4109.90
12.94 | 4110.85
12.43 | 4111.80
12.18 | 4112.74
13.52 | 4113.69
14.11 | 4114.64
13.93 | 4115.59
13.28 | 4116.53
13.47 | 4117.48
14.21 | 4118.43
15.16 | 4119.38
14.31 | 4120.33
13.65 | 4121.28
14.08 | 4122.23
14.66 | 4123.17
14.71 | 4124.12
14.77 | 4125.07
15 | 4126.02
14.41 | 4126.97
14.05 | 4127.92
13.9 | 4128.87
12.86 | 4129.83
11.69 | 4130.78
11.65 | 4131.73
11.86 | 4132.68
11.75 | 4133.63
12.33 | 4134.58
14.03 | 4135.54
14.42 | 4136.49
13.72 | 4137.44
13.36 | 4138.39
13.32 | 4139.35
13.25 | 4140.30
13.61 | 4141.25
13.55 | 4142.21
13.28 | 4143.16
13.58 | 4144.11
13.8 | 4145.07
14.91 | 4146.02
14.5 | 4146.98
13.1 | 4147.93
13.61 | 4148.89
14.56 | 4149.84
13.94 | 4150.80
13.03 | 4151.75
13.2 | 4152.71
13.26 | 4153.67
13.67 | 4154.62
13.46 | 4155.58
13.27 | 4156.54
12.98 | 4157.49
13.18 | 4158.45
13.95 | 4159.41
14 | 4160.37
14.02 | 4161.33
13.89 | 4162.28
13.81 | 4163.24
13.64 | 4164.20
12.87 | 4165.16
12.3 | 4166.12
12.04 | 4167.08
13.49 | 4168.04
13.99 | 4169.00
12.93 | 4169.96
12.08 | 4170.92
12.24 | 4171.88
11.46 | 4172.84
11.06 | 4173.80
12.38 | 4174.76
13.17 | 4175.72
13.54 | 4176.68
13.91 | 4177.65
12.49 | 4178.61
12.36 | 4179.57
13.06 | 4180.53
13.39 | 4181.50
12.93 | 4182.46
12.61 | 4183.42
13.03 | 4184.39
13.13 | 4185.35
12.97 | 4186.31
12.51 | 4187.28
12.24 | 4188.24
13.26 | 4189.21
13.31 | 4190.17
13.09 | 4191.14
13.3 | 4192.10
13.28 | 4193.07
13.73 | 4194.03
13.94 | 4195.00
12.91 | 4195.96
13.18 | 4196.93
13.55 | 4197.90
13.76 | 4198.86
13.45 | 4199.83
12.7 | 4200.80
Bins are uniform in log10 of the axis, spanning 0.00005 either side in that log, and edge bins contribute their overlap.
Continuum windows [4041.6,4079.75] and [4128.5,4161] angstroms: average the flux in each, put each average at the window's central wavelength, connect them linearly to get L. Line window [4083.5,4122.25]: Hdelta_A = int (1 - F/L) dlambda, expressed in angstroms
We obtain -1.2 angstroms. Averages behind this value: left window 12.6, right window 13.4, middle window 13.4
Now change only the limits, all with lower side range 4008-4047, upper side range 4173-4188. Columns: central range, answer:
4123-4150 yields -1.5 angstroms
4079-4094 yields -1.3 angstroms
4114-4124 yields -0.9 angstroms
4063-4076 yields 0.5 angstroms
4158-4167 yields -0.4 angstroms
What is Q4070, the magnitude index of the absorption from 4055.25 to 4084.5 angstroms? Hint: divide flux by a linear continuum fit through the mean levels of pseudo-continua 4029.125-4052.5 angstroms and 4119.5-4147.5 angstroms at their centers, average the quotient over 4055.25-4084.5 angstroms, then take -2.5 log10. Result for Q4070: 0.08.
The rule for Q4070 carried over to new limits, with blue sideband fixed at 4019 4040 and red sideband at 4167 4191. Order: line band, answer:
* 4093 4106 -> 0.084 mag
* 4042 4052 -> 0.046 mag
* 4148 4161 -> -0.059 mag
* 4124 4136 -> -0.035 mag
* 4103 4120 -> -0.023 mag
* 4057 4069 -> 0.045 mag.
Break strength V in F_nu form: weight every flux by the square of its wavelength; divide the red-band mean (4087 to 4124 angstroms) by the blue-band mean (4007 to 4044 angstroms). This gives 1.06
